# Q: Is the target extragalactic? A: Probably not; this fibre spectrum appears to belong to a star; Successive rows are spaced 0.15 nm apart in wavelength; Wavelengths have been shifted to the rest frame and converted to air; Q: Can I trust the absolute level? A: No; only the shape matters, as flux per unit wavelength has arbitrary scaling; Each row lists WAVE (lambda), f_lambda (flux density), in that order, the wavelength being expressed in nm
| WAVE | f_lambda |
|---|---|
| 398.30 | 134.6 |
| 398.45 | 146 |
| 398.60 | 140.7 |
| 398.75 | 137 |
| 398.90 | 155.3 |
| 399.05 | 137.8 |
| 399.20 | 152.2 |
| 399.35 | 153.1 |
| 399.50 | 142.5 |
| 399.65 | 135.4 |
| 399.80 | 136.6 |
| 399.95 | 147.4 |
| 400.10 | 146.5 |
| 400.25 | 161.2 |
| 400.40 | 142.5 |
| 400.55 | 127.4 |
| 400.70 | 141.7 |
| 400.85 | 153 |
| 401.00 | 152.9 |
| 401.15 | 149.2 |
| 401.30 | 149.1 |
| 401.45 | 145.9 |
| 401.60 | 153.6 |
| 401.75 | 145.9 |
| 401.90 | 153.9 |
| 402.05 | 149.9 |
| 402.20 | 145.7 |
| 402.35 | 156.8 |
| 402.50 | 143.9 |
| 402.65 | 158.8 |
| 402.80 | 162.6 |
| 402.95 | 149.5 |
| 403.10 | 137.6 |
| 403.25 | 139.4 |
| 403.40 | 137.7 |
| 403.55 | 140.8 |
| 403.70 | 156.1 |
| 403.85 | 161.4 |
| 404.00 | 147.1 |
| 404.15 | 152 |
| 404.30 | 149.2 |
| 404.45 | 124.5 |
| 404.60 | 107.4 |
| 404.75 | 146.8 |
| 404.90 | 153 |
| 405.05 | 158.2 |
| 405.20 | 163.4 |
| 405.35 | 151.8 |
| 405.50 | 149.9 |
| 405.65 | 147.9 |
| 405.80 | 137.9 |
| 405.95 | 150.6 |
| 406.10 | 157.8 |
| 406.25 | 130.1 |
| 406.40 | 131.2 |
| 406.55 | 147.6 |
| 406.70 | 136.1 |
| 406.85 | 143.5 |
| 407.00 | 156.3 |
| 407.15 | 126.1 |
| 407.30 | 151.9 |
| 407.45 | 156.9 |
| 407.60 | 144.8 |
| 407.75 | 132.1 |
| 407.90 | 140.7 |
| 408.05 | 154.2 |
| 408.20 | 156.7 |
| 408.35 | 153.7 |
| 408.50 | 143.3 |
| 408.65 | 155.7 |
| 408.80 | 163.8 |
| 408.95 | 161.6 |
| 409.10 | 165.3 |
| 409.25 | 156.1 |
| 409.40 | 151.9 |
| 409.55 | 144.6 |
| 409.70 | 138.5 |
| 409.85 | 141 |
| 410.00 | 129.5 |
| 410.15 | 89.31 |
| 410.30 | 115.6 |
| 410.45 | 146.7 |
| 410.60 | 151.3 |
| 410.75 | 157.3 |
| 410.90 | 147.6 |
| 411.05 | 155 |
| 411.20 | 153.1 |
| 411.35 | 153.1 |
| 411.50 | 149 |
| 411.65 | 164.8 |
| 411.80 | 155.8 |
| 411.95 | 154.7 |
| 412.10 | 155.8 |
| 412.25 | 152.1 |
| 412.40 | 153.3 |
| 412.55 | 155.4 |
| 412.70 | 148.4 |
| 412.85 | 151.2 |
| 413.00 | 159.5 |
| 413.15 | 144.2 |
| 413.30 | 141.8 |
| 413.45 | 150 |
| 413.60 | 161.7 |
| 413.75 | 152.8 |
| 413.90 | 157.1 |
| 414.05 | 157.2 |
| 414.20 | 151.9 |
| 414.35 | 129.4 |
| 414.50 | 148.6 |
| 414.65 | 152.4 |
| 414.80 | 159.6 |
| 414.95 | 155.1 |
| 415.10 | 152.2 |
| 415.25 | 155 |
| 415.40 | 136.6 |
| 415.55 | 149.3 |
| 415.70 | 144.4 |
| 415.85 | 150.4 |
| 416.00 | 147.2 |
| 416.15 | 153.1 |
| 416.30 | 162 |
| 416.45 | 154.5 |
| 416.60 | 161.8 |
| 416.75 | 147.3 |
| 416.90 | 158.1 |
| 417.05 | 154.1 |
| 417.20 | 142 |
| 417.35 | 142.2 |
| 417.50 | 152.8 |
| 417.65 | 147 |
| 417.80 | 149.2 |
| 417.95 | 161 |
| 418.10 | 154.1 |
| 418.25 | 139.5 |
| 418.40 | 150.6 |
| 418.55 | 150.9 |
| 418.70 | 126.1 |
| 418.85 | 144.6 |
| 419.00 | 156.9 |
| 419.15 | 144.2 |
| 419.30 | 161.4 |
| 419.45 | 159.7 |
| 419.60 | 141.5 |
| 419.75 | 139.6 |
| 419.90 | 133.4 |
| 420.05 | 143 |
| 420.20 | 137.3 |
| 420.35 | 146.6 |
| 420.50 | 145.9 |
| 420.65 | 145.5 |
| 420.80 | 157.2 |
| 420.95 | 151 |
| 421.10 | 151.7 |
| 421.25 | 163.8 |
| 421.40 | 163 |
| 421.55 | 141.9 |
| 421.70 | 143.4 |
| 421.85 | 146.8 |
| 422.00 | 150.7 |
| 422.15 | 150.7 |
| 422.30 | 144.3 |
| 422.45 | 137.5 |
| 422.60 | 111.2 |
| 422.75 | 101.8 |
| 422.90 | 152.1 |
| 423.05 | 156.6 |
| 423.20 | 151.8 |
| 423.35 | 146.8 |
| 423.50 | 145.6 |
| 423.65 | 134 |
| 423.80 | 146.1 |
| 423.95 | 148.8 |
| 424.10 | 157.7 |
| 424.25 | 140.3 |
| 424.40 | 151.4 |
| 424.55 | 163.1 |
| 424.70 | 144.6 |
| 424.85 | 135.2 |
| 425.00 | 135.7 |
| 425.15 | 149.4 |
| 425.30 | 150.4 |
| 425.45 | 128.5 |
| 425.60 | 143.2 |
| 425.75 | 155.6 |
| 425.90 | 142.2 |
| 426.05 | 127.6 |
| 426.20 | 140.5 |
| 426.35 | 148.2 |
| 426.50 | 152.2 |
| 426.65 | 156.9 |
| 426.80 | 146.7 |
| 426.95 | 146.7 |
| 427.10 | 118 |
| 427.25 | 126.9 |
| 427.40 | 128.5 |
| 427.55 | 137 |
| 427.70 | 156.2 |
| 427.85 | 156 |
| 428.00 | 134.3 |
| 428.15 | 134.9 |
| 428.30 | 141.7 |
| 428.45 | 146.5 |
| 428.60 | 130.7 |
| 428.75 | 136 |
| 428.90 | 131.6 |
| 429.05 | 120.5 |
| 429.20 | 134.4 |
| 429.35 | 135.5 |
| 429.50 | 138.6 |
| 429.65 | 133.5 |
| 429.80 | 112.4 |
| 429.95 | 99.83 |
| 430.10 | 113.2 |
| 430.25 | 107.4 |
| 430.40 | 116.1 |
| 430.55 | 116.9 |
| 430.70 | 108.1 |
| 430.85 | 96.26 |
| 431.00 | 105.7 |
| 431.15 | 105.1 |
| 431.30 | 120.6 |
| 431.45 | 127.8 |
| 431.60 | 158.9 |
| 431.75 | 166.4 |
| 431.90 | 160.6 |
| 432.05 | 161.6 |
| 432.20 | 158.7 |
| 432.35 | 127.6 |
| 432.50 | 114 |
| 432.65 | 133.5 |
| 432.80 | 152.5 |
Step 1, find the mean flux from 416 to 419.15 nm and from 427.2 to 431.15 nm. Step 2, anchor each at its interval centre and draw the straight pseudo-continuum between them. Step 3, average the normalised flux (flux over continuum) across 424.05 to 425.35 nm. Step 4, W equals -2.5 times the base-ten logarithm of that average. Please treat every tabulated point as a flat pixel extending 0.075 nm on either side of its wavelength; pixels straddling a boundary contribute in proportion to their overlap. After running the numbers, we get -0.09 mag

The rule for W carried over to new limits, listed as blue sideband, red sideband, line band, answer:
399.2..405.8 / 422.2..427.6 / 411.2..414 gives -0.06 mag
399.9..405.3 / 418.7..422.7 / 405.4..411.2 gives 0.01 mag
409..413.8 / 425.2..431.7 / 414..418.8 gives -0.05 mag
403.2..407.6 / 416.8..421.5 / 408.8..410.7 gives 0.03 mag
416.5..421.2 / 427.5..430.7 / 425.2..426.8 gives -0.07 mag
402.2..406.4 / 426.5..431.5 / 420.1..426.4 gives -0.10 mag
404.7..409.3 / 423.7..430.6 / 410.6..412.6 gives -0.06 mag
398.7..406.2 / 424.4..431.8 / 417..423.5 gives -0.06 mag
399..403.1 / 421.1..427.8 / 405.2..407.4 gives 0.01 mag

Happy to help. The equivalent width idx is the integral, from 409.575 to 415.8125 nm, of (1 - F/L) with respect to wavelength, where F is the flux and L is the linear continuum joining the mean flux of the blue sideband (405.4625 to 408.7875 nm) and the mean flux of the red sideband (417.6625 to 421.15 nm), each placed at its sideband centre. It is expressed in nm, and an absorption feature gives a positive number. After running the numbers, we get -0.07 nm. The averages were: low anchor 146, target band 148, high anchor 147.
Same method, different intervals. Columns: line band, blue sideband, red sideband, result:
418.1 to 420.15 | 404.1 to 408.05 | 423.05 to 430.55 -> -0.08 nm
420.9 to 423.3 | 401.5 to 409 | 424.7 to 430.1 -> -0.09 nm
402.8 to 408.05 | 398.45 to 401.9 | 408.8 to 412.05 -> 0.06 nm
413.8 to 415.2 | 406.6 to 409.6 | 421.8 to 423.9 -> -0.05 nm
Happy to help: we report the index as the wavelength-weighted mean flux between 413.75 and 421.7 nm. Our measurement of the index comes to 150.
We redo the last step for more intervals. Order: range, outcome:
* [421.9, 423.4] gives 140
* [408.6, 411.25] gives 146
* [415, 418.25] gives 151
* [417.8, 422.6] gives 147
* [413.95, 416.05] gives 149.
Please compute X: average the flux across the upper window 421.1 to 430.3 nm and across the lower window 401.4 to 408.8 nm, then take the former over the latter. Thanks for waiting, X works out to 0.95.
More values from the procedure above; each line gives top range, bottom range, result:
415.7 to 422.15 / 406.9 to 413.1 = 1.00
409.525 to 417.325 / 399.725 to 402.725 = 1.01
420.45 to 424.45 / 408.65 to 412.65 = 0.98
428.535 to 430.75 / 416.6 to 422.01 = 0.82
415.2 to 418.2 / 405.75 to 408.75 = 1.04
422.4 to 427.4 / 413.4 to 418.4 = 0.94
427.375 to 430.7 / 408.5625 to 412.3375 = 0.87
